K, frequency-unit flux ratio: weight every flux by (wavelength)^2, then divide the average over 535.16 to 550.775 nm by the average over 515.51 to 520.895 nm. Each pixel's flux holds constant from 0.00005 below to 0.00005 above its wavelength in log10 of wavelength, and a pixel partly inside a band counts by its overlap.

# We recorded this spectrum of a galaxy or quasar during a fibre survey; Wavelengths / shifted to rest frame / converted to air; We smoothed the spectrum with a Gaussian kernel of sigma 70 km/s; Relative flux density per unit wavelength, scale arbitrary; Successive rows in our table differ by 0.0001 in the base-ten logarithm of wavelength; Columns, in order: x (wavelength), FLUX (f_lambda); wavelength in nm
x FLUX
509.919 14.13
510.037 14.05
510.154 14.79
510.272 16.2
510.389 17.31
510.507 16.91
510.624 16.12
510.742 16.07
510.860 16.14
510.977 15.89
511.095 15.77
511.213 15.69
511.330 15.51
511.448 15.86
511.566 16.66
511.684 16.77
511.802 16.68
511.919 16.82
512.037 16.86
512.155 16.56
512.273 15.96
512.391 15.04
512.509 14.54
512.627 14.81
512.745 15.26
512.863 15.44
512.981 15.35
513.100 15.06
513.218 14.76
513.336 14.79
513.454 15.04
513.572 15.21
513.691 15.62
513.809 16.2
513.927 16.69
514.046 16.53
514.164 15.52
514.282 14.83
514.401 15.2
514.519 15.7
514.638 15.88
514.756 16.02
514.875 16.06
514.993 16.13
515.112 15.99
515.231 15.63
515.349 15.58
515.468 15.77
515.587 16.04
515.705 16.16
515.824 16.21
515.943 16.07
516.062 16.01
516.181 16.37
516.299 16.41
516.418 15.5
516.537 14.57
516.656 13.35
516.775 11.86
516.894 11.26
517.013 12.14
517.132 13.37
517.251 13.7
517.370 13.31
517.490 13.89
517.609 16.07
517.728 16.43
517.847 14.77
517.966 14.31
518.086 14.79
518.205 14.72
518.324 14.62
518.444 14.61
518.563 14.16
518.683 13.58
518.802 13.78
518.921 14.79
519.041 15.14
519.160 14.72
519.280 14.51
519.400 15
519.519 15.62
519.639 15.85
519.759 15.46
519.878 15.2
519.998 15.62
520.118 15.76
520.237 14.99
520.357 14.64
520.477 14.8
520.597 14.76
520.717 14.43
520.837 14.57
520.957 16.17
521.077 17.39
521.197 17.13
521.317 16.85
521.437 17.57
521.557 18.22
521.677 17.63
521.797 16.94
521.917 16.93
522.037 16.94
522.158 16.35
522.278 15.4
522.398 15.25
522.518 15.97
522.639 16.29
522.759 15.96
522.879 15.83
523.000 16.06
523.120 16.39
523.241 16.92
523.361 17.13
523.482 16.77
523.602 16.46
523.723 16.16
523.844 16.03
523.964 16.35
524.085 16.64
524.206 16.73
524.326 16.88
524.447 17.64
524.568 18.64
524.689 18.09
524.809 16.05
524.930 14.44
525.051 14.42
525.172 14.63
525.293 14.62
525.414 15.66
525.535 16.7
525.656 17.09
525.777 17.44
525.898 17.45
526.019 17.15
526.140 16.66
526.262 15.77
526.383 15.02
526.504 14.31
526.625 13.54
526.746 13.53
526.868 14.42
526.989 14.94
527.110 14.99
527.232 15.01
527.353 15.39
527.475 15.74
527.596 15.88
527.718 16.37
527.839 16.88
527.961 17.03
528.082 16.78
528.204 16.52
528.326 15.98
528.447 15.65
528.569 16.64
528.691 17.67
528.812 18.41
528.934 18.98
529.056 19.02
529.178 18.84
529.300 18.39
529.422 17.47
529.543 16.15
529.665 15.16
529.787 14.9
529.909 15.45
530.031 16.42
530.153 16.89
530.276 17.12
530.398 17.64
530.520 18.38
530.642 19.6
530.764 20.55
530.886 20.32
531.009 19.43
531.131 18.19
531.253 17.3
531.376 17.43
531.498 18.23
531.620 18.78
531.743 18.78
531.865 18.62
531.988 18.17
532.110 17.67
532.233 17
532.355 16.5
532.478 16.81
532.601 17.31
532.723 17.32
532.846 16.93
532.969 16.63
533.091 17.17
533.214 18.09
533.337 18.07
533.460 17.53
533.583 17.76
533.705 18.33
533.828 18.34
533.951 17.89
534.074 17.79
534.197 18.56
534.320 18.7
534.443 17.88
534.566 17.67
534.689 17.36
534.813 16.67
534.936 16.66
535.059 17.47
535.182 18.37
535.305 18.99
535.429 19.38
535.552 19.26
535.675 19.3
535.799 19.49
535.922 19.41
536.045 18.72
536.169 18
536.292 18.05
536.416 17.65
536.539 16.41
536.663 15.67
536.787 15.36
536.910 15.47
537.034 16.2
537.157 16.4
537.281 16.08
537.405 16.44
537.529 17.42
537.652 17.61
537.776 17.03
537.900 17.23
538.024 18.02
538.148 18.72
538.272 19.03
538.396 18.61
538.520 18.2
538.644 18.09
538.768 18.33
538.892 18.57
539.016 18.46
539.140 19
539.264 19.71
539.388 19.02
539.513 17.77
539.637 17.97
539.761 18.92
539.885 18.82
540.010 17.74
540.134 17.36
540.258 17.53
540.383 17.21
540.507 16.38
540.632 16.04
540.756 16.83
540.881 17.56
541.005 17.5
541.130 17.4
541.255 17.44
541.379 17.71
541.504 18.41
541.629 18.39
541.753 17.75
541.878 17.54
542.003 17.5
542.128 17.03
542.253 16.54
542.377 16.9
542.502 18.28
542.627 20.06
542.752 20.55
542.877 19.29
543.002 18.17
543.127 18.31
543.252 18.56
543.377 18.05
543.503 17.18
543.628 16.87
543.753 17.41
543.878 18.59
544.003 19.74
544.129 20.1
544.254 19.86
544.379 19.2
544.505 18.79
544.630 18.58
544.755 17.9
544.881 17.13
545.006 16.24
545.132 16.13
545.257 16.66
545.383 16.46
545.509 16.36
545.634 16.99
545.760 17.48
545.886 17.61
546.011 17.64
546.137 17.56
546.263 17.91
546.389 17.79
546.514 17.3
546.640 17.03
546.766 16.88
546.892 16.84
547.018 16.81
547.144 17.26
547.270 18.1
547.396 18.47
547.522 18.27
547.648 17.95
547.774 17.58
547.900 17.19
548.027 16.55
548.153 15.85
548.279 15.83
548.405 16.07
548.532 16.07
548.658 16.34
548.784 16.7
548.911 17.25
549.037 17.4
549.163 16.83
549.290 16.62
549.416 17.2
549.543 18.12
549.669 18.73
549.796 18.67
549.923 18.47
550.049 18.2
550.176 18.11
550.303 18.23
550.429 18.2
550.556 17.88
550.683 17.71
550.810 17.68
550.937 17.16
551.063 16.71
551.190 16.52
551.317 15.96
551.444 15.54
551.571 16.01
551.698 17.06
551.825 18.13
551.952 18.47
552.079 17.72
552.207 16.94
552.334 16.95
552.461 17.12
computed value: 1.32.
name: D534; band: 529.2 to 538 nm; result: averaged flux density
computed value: 17.6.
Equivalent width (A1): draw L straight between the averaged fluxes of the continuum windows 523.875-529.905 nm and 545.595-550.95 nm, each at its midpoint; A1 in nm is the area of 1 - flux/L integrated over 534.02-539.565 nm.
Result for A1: -0.35 nm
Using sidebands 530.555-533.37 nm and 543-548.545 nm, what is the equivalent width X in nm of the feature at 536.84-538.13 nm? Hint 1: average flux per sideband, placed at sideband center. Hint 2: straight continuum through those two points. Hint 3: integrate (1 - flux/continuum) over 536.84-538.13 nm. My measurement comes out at 0.07 nm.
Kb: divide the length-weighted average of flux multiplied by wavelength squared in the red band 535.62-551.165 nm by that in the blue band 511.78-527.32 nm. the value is 1.24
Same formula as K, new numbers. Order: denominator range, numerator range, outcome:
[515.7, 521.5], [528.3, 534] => 1.24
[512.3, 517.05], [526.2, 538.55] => 1.21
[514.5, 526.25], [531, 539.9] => 1.21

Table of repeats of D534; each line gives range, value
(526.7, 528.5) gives 15.7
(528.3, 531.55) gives 17.7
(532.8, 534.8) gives 17.8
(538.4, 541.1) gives 18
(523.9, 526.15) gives 16.5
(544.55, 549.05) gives 17.1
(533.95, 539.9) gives 17.9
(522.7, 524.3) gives 16.4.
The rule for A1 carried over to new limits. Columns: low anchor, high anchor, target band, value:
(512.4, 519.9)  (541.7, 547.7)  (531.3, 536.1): -0.35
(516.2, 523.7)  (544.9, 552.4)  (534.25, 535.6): -0.14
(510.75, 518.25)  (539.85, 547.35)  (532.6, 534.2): -0.07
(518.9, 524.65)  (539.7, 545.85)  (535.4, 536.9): -0.06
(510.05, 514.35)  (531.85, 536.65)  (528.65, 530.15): 0.02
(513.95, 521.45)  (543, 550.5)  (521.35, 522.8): -0.11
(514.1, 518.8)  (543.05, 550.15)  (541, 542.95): -0.10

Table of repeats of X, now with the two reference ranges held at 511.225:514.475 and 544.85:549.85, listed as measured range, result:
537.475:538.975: -0.12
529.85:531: -0.12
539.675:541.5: -0.07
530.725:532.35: -0.19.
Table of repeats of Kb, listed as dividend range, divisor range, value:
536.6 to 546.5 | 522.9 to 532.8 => 1.11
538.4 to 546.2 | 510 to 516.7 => 1.27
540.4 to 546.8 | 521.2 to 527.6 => 1.18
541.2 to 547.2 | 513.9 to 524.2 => 1.26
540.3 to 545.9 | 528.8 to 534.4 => 1.04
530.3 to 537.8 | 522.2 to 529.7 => 1.13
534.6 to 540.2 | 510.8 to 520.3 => 1.27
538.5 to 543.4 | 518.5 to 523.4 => 1.23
